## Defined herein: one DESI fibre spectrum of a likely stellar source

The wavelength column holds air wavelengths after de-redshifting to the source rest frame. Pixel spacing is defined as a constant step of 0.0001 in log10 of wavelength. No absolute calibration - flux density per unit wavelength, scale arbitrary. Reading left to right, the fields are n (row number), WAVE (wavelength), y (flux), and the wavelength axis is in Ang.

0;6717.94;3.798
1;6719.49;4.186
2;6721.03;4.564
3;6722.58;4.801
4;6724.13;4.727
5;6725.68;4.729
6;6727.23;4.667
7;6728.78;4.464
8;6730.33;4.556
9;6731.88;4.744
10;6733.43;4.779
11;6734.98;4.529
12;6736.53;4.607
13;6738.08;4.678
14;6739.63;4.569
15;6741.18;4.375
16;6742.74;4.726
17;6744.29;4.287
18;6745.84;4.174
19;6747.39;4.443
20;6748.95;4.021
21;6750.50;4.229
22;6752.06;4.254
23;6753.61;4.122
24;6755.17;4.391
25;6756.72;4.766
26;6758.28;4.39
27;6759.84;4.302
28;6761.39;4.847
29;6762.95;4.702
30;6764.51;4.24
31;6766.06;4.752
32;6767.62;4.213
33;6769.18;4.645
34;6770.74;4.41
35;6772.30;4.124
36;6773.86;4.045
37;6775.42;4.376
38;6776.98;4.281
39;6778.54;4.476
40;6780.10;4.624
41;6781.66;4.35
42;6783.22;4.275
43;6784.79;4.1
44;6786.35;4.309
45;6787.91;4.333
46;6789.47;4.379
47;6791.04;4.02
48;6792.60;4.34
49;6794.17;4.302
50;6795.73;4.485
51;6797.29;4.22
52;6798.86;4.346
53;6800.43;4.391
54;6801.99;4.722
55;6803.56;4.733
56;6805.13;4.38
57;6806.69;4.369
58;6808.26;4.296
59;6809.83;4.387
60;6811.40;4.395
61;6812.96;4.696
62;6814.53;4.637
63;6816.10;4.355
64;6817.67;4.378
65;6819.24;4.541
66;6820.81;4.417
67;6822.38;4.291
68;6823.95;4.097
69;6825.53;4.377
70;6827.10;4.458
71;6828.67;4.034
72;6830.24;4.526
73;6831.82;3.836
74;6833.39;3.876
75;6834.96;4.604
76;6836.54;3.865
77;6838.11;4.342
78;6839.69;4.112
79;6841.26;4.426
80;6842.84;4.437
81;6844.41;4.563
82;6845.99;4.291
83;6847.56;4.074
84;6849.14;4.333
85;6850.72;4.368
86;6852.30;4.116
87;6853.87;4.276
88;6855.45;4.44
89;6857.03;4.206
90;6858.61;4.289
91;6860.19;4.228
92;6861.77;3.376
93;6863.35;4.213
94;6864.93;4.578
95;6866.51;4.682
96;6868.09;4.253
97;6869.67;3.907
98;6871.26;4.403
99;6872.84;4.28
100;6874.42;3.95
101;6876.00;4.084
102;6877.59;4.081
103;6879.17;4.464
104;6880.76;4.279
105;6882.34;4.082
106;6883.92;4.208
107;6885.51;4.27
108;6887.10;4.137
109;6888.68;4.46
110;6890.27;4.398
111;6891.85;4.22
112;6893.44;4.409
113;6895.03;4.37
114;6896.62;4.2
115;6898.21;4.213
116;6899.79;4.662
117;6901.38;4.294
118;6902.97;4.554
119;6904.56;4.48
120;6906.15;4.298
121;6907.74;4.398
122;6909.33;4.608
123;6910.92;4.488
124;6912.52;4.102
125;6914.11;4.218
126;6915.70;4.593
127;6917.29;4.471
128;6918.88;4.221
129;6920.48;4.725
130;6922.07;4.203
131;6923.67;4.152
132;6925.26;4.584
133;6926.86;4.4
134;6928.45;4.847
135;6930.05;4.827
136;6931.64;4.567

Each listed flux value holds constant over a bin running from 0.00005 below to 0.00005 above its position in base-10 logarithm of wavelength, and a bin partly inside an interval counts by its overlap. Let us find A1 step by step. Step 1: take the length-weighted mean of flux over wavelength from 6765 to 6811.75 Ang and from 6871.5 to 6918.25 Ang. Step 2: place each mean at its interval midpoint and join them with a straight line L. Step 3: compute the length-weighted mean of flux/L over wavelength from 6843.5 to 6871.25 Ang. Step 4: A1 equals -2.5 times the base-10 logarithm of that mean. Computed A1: 0.02 mag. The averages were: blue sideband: 4.37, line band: 4.25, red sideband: 4.32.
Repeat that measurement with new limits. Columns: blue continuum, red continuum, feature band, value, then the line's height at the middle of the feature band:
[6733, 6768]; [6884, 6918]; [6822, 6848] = 0.04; 4.41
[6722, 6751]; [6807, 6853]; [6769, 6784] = 0.02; 4.44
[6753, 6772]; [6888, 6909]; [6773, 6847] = 0.03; 4.44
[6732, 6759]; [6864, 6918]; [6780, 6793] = 0.03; 4.41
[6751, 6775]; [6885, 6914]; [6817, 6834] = 0.03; 4.39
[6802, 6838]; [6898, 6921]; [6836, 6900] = 0.03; 4.39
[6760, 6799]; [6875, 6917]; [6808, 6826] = -0.01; 4.36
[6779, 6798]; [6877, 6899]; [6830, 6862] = 0.02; 4.29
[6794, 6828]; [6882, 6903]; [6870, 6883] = 0.04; 4.34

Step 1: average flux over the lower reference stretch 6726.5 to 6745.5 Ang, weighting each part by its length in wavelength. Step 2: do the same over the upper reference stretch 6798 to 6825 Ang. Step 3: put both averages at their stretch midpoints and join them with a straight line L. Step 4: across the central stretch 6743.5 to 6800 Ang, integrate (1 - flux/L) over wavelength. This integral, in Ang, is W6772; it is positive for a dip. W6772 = 2.0 Ang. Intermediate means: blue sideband 4.57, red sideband 4.43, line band 4.35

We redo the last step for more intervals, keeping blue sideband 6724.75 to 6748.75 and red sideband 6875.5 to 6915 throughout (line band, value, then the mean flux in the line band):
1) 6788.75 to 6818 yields 0.2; 4.41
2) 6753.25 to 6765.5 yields 0.1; 4.49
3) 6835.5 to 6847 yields 0.3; 4.29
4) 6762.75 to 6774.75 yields 0.3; 4.38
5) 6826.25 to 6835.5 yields 0.4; 4.22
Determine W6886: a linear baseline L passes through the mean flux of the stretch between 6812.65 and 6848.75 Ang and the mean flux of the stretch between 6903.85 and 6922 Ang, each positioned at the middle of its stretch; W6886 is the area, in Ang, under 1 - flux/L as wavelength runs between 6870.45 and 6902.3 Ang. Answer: 0.7 Ang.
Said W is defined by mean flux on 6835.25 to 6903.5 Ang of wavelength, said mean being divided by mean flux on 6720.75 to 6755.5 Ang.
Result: 0.9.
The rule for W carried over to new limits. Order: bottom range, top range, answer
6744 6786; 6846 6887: 0.97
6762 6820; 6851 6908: 0.97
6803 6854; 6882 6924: 1.01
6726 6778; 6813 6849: 0.97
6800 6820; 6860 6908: 0.95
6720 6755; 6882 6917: 0.97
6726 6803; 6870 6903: 0.97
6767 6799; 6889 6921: 1.02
